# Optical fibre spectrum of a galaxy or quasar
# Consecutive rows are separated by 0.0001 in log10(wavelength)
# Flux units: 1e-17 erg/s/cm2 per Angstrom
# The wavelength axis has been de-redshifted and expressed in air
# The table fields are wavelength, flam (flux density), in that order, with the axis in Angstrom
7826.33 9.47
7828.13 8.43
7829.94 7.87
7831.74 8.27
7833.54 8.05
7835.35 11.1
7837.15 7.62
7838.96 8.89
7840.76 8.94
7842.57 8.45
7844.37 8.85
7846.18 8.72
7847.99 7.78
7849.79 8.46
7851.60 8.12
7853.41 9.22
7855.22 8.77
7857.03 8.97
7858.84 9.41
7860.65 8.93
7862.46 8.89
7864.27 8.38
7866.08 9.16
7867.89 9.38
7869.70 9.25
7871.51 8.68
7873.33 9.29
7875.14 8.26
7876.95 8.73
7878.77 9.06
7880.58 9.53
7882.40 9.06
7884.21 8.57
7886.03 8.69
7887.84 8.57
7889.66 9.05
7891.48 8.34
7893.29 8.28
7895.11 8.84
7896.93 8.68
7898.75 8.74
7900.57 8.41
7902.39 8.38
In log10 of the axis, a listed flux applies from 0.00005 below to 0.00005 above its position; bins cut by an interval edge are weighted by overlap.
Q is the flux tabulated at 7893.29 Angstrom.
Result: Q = 8.28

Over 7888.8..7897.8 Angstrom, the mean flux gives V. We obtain 8.64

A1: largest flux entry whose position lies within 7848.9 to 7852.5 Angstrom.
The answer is 8.46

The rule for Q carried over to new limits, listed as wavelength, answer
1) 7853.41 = 9.22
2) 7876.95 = 8.73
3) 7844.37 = 8.85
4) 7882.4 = 9.06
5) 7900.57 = 8.41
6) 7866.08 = 9.16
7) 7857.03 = 8.97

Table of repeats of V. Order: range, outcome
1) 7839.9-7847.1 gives 8.73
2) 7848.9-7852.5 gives 8.28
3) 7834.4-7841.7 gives 9.12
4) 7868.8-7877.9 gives 8.84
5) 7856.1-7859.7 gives 9.18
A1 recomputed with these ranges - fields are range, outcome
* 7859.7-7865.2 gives 8.93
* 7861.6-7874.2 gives 9.38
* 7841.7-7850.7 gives 8.85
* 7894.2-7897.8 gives 8.84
